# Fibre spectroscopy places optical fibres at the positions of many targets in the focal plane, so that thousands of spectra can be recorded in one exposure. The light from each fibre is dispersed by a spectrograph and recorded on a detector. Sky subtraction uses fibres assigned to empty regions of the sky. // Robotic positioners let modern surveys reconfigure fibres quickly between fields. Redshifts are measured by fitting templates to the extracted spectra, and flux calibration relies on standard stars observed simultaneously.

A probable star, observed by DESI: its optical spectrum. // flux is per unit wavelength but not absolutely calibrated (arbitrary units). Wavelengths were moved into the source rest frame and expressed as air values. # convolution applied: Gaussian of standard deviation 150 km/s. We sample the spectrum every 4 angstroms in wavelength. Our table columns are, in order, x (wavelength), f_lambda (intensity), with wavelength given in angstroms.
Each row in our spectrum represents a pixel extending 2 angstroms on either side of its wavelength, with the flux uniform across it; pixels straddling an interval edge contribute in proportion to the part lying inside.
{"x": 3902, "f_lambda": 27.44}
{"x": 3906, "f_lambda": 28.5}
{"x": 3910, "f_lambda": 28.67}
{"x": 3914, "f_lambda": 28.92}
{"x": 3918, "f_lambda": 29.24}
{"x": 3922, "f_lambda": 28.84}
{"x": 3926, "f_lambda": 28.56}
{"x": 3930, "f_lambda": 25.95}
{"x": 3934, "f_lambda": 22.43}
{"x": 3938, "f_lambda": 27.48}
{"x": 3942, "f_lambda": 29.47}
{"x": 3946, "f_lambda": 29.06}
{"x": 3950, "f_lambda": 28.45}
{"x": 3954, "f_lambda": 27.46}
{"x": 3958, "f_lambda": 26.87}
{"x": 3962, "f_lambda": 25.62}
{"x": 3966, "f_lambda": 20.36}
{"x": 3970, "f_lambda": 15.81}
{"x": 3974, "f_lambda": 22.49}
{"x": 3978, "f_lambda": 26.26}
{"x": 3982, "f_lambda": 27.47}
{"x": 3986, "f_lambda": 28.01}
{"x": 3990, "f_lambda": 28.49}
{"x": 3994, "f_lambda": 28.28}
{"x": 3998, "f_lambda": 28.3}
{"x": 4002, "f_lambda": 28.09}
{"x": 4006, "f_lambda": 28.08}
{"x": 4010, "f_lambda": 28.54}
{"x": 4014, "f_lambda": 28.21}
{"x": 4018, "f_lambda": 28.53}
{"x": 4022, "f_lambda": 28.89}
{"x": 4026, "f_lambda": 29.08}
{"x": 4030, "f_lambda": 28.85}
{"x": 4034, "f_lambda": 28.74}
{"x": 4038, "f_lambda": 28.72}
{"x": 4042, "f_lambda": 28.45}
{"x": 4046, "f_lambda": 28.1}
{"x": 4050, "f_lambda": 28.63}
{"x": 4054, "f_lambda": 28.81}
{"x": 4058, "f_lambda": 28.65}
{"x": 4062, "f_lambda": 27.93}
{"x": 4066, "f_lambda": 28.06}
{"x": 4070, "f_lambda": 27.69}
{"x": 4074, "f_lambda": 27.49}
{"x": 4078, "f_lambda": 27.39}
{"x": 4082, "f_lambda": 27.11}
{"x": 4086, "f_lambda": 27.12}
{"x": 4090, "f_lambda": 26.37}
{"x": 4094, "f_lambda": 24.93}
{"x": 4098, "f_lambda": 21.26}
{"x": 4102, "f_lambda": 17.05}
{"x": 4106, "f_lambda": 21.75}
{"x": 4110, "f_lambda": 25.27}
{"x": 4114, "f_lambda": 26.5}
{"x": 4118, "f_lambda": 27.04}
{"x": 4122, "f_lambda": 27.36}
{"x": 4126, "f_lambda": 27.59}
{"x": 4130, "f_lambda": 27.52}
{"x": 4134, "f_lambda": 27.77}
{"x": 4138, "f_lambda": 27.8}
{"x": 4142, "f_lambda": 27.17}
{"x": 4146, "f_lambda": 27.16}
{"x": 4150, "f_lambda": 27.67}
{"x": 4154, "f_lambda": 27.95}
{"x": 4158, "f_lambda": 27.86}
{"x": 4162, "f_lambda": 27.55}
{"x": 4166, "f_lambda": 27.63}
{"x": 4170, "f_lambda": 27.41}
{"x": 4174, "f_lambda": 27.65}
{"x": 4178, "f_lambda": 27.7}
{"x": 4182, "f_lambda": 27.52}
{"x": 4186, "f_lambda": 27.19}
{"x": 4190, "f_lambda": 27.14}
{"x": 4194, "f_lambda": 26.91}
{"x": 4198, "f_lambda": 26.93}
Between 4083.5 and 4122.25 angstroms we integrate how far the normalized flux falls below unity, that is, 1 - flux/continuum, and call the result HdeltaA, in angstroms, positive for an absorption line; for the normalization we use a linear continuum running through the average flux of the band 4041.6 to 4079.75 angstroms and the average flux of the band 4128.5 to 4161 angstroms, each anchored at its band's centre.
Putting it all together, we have 4.9 angstroms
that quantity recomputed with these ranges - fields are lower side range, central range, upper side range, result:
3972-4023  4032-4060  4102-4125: -2.20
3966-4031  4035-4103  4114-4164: 0.76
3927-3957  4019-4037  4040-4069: -0.50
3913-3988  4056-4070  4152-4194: -0.66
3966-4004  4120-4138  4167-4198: -0.48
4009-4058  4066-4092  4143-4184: 0.93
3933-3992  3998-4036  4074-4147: -4.06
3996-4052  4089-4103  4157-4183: 2.78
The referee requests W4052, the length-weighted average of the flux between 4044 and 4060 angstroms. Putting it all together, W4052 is 28.5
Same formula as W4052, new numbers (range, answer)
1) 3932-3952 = 27.4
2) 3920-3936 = 26.4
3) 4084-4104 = 23.3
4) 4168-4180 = 27.6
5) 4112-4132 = 27.2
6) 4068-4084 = 27.4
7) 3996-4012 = 28.3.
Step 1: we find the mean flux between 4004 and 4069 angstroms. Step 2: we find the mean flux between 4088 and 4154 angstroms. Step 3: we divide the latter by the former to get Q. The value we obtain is 0.9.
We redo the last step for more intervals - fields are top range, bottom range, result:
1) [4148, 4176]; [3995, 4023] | 0.98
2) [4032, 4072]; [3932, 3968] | 1.08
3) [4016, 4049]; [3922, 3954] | 1.04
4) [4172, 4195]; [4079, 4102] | 1.11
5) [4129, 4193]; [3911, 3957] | 0.99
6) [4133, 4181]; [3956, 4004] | 1.08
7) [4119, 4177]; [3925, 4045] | 1.02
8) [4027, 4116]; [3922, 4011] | 1.01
